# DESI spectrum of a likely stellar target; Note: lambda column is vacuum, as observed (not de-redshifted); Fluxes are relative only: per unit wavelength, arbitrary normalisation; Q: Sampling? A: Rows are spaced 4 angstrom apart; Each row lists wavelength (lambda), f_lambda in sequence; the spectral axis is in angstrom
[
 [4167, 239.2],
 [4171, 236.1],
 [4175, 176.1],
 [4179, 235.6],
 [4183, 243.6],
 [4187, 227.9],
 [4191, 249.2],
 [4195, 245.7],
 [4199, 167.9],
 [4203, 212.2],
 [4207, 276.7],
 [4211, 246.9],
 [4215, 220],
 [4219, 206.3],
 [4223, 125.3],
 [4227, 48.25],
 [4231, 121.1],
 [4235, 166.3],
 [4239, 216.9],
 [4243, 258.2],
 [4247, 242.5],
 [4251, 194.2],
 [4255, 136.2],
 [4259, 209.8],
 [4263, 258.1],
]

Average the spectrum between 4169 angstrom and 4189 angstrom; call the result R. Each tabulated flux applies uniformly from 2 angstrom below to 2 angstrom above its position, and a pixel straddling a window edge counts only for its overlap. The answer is 224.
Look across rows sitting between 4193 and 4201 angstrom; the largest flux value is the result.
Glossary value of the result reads 245.7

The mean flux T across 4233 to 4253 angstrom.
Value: 216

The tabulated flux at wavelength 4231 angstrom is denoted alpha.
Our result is 121.1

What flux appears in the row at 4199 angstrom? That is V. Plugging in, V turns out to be 167.9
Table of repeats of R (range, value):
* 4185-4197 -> 241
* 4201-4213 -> 245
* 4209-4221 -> 224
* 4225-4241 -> 138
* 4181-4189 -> 236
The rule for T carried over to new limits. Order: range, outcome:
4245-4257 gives 191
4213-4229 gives 150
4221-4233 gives 98.2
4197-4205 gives 190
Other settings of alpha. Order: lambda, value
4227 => 48.25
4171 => 236.1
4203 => 212.2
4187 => 227.9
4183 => 243.6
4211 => 246.9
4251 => 194.2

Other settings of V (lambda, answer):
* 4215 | 220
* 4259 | 209.8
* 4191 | 249.2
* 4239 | 216.9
